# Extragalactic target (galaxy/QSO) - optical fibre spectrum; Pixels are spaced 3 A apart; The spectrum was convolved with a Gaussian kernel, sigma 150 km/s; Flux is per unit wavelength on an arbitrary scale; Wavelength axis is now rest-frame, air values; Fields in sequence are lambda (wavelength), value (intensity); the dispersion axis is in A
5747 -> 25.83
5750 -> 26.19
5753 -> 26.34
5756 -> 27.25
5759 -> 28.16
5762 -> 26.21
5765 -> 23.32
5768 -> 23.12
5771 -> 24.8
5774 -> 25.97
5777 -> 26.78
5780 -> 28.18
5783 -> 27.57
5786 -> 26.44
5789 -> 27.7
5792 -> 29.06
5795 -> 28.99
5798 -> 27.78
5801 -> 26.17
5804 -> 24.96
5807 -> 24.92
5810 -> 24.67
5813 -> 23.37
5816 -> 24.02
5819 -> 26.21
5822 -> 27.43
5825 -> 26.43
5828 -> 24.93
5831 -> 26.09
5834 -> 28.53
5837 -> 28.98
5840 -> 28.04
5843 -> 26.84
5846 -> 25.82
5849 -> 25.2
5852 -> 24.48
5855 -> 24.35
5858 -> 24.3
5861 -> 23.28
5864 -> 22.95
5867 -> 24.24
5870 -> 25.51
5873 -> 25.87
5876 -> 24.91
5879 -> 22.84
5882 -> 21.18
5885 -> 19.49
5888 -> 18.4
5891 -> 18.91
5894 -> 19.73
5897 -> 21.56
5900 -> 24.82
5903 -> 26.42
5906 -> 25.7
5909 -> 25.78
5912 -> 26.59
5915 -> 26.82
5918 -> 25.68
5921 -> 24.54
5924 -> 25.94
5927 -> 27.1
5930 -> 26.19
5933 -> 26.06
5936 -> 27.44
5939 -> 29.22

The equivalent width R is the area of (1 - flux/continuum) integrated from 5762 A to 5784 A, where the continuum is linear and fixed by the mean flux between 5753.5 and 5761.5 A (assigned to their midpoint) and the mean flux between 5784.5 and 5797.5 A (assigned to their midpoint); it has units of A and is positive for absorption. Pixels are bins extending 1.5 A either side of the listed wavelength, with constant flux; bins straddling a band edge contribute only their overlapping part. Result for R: 1.59 A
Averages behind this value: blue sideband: 27.3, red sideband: 28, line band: 25.7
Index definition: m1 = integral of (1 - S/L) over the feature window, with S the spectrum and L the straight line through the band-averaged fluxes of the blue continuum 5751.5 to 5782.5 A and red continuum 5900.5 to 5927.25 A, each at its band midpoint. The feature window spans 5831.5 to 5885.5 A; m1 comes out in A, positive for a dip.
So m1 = 2.2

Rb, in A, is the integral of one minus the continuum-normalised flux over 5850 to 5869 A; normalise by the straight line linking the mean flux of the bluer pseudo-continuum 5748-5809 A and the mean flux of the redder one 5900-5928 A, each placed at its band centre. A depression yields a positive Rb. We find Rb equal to 1.6 A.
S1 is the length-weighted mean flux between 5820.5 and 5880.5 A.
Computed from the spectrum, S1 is 25.6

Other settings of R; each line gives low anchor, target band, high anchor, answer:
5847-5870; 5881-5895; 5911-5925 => 3.1 A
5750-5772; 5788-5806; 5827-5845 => -0.6 A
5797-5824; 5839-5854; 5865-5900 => -1.3 A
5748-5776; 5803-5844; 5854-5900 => -3.6 A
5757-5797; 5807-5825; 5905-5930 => 0.9 A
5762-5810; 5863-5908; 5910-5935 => 5.7 A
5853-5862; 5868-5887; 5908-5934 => 1.1 A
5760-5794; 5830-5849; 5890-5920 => -1.4 A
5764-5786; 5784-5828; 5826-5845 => 0.4 A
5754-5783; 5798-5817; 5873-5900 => -0.3 A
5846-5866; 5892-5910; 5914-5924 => 1.0 A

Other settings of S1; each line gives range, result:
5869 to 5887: 23.1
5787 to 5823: 26.3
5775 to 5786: 27.3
